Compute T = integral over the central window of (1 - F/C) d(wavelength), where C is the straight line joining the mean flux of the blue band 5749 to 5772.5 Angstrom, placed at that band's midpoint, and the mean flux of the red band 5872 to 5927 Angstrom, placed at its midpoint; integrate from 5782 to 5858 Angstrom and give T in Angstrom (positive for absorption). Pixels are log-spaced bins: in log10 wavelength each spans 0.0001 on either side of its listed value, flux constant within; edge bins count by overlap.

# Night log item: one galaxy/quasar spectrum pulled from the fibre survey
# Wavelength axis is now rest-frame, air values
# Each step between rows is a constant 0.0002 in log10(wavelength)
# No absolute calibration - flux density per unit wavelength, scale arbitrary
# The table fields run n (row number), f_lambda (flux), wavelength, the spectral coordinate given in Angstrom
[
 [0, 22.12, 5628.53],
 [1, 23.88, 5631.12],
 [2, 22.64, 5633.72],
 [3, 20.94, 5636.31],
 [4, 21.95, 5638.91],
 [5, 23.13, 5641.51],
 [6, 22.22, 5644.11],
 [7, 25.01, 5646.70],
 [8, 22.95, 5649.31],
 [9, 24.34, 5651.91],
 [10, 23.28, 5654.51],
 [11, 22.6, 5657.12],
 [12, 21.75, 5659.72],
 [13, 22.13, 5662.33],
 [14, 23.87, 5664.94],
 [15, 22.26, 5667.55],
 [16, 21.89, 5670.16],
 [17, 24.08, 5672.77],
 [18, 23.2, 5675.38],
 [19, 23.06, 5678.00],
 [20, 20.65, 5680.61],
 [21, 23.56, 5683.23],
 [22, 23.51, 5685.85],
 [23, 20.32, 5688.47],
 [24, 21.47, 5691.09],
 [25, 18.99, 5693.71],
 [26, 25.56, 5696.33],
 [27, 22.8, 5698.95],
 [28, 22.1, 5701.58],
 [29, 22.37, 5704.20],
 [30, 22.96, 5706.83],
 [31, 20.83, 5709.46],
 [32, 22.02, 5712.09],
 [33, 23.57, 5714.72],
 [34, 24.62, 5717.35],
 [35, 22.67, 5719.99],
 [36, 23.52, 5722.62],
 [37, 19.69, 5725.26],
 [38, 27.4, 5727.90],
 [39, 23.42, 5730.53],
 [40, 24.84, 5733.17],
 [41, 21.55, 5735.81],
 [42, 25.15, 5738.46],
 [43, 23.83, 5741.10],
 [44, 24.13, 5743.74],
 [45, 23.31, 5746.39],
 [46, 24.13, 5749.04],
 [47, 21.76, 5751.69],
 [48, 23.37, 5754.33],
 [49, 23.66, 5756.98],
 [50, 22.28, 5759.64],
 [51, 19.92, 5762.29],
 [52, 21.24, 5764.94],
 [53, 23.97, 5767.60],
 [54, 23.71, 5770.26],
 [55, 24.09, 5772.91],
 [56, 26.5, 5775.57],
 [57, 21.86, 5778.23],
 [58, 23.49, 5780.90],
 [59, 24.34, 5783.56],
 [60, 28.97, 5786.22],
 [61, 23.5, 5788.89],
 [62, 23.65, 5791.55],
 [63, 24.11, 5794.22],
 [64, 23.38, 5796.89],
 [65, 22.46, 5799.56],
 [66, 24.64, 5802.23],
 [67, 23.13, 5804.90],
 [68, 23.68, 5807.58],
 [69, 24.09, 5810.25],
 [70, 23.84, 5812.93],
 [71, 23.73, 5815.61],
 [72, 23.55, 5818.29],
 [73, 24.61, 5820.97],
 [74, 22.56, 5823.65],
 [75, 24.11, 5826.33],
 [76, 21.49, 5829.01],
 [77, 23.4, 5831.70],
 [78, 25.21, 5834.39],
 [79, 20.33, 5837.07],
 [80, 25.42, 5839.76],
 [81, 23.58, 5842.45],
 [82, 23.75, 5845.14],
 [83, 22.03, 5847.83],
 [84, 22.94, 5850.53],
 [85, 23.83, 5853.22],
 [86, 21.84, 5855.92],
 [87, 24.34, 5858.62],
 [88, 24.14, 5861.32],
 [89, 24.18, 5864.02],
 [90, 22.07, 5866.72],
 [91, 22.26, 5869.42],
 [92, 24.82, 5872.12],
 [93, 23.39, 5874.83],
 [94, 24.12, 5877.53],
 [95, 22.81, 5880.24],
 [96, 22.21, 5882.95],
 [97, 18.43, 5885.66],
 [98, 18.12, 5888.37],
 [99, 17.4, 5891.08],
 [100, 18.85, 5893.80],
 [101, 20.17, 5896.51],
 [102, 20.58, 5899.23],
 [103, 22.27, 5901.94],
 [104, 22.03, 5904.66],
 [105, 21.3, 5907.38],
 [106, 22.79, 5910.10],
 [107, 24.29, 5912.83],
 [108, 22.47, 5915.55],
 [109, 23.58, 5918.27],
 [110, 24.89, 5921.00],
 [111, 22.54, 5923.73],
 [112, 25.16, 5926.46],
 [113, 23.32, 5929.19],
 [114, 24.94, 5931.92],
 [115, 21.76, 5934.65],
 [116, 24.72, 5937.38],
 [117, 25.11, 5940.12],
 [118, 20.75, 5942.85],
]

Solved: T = -4.5 Angstrom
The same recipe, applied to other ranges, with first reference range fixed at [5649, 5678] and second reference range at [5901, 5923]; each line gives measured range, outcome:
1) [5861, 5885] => -0.2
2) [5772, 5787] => -1.2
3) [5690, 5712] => 0.8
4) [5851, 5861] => -0.2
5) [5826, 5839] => 0.0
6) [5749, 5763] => 0.3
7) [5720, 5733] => -0.3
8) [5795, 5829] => -0.9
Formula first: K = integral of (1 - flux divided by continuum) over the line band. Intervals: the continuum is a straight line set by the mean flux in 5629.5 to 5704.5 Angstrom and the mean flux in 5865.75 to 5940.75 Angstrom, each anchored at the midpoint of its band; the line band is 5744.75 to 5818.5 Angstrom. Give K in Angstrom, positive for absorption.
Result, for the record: -3.6 Angstrom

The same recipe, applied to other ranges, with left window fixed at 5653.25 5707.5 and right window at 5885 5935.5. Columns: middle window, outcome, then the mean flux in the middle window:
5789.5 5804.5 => -1.0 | 23.6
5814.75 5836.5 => -1.3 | 23.5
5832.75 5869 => -2.1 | 23.3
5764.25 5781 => -1.1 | 23.6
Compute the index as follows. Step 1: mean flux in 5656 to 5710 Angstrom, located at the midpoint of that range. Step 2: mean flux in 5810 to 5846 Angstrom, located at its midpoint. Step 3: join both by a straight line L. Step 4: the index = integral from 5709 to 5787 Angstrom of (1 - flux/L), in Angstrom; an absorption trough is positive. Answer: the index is -1.9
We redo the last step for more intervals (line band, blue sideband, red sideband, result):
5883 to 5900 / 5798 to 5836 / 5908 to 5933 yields 3.26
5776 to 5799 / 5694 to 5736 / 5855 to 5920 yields -1.59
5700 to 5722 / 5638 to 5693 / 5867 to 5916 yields -0.21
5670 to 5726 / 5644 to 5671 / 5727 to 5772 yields 1.66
